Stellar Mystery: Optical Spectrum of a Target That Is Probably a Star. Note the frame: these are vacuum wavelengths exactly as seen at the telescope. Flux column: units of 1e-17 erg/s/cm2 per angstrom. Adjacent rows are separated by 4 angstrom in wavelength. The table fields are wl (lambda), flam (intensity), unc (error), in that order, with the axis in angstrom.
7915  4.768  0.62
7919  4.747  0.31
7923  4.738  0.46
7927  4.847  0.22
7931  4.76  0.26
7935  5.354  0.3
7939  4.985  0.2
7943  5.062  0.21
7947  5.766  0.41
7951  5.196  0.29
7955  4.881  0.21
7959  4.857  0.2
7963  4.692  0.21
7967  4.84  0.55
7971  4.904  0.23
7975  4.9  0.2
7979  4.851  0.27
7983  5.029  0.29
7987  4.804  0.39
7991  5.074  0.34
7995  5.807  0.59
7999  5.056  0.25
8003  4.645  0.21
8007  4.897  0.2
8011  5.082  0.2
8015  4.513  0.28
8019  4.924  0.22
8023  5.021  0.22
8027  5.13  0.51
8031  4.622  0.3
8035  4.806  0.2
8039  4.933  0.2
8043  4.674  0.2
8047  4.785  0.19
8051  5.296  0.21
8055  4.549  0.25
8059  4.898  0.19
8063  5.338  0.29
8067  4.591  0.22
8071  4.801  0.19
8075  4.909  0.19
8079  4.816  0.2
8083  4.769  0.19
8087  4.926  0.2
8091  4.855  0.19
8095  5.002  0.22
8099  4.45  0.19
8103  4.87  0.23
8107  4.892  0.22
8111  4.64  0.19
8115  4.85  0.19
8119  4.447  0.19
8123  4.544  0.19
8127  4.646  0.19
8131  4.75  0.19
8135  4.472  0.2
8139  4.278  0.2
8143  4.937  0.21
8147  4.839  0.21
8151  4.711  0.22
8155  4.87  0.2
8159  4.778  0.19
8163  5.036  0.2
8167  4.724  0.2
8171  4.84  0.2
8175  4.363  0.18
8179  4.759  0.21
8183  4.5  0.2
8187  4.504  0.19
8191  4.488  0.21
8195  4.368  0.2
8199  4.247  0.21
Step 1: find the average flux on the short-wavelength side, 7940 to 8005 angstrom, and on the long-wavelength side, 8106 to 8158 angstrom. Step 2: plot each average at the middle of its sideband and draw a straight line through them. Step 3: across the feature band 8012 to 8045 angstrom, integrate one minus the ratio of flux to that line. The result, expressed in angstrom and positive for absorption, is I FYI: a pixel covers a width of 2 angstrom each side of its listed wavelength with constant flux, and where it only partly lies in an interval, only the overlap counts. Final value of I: 0.4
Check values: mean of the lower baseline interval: 5.02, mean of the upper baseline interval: 4.68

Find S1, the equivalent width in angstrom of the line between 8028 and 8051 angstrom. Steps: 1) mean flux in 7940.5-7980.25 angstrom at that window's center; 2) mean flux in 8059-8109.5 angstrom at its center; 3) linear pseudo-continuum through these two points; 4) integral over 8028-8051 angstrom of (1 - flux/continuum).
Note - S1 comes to 0.4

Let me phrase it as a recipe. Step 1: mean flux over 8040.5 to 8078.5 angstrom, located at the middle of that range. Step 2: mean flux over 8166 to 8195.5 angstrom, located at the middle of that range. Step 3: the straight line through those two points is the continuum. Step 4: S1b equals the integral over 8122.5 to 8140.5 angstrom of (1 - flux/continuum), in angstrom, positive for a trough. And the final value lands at 0.6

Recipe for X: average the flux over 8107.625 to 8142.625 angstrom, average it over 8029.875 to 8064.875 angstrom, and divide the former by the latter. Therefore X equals 0.94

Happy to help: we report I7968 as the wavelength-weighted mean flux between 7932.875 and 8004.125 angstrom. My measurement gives 5.04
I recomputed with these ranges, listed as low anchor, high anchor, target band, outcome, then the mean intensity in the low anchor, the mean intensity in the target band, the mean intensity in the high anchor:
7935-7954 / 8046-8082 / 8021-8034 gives 0.21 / 5.24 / 4.92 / 4.89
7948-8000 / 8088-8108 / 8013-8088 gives 0.47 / 5.01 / 4.86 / 4.82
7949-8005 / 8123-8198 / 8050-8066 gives -0.49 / 4.97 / 4.98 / 4.65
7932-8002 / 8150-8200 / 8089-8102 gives 0.05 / 5.05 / 4.78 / 4.64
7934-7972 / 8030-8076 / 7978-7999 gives -0.59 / 5.05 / 5.12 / 4.85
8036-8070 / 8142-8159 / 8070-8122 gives 0.79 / 4.88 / 4.78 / 4.83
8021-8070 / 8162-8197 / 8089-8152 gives 0.42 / 4.89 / 4.7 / 4.61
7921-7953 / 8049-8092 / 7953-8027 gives 1.04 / 5.09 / 4.94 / 4.89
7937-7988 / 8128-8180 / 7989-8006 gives -0.67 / 4.99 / 5.13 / 4.72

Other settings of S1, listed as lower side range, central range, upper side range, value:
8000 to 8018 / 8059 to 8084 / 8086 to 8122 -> -0.5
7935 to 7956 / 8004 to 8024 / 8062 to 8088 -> 0.6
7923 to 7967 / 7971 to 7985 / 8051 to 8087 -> 0.1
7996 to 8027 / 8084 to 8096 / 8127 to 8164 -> -0.2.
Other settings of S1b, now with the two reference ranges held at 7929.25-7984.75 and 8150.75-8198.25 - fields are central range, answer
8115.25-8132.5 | 0.4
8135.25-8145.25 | 0.2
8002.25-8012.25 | 0.1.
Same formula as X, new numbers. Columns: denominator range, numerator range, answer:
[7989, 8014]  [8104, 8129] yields 0.92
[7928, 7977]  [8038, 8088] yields 0.97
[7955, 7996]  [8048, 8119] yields 0.98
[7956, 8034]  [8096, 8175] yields 0.96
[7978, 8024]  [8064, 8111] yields 0.97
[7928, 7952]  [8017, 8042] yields 0.95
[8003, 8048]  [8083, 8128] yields 0.98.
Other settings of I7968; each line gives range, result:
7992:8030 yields 5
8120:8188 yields 4.68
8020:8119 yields 4.84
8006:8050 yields 4.86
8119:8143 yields 4.56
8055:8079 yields 4.87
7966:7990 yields 4.9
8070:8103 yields 4.82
